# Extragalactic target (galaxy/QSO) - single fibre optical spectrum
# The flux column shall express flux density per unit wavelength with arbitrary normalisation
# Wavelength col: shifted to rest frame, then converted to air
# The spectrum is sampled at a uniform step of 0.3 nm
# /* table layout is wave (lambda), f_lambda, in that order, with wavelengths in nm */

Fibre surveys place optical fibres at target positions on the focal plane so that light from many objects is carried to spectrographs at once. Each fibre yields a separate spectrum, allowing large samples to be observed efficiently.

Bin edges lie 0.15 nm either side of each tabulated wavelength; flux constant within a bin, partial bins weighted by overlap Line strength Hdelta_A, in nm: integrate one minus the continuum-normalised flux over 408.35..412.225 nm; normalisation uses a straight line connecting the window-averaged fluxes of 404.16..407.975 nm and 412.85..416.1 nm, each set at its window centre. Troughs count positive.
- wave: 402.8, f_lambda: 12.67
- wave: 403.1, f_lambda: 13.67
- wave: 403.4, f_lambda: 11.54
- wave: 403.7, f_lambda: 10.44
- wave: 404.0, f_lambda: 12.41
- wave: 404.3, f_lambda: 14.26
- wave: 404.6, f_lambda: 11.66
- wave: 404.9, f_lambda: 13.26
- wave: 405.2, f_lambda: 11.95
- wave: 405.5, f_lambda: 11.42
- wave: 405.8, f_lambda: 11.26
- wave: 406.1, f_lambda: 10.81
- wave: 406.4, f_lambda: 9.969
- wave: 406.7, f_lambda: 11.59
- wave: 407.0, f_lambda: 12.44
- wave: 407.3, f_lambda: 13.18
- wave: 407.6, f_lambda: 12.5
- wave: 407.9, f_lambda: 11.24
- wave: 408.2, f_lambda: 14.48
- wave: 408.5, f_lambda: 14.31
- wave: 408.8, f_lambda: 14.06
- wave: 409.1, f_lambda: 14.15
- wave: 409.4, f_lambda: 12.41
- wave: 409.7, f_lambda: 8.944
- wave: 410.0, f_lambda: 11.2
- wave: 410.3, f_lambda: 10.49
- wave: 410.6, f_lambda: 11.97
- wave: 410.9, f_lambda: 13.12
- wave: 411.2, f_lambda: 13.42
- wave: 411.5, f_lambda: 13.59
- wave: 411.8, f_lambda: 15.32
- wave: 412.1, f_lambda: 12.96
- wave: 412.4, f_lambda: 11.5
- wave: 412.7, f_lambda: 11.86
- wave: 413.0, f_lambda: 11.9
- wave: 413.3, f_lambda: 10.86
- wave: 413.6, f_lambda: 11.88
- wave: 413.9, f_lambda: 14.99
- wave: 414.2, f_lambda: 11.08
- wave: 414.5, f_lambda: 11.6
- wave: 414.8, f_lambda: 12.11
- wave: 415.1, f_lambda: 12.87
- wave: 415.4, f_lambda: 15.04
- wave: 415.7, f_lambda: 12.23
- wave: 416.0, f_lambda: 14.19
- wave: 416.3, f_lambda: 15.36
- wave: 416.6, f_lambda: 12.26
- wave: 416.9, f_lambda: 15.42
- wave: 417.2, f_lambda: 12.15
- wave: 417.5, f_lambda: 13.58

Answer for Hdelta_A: -0.15 nm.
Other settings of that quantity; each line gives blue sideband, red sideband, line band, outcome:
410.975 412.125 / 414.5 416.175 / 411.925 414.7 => 0.296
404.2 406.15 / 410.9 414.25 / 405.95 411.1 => 0.086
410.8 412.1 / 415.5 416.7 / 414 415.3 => 0.145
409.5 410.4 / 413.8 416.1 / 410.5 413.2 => -0.369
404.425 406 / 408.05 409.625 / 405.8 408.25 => 0.175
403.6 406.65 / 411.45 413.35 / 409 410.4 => 0.104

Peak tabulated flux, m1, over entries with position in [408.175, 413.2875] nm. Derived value 15.32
